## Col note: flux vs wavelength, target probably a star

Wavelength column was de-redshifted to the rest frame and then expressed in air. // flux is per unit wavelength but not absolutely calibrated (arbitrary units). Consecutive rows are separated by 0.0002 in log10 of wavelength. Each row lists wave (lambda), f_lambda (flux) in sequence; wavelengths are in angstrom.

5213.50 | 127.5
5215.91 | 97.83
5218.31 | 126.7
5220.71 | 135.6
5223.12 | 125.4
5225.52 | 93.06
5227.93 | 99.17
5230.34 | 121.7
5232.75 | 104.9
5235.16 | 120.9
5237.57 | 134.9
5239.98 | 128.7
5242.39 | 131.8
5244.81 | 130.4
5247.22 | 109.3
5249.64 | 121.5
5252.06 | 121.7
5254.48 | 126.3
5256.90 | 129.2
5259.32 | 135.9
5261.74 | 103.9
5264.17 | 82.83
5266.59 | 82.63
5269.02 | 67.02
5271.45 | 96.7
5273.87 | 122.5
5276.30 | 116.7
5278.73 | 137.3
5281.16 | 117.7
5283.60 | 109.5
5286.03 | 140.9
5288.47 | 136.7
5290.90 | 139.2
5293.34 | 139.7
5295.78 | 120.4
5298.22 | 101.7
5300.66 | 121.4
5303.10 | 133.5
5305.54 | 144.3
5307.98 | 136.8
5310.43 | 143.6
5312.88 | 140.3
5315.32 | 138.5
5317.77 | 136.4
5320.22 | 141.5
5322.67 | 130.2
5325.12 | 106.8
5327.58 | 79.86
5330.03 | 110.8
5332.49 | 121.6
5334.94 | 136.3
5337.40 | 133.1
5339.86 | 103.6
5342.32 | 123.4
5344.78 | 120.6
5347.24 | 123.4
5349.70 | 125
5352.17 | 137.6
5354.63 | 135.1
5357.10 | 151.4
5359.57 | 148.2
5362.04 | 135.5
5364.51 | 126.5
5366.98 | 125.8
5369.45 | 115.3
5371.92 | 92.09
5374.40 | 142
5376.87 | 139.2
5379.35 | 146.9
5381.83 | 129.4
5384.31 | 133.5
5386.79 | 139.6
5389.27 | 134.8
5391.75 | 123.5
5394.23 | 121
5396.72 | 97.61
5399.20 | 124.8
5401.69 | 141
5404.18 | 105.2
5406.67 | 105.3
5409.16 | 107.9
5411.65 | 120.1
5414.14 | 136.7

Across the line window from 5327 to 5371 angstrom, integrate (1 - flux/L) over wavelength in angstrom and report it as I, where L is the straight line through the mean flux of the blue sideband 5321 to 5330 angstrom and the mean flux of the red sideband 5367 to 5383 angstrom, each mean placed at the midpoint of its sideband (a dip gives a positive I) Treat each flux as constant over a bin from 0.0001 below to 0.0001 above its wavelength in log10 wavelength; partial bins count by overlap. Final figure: -3.1 angstrom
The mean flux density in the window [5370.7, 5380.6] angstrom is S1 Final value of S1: 130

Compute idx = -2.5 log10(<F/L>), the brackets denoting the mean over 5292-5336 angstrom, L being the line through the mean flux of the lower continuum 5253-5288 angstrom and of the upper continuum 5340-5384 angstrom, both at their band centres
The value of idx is -0.05 mag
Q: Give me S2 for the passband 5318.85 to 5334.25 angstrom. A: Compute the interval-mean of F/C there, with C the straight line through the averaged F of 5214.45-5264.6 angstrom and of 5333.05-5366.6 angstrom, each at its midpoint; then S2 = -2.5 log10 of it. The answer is 0.11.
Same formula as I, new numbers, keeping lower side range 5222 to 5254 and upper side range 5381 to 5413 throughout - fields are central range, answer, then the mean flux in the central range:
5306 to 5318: -1.94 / 140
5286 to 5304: -1.26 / 128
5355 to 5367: -1.72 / 138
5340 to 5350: 0.00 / 121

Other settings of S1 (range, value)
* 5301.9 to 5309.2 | 138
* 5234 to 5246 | 129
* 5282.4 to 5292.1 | 132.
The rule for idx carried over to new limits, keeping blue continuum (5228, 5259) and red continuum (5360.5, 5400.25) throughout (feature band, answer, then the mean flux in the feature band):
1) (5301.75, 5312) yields -0.12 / 139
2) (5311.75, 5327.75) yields -0.02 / 128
